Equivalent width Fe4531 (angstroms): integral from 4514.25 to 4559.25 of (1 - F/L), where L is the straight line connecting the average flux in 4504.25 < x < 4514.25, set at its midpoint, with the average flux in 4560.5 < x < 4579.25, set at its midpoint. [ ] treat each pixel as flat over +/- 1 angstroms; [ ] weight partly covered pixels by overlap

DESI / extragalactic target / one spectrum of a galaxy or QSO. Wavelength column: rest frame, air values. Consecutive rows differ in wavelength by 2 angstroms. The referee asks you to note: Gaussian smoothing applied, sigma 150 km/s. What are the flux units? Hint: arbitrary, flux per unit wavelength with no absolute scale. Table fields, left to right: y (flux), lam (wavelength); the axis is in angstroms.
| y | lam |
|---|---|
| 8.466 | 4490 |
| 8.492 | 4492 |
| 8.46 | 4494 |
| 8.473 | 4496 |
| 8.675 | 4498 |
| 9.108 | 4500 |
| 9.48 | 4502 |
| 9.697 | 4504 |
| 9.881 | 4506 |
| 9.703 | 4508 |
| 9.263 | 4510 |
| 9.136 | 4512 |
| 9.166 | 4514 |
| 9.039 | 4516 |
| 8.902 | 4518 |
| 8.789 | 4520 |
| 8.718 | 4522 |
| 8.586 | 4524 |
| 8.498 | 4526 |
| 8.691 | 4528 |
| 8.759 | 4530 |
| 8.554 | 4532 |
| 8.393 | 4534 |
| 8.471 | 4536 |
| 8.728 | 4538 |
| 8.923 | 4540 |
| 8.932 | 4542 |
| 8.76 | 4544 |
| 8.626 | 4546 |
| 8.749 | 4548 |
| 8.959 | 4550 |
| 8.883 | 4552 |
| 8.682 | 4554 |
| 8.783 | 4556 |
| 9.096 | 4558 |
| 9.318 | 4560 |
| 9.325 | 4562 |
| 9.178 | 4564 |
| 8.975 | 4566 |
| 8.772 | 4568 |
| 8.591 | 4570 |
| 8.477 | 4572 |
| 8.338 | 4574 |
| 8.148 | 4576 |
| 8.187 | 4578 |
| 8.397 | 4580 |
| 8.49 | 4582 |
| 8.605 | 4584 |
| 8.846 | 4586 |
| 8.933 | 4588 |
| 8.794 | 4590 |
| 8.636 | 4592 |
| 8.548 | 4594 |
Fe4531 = 1.7 angstroms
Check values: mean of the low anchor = 9.47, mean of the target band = 8.76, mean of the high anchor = 8.68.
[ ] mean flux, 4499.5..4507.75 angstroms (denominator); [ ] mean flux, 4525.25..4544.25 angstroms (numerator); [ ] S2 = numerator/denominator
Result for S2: 0.90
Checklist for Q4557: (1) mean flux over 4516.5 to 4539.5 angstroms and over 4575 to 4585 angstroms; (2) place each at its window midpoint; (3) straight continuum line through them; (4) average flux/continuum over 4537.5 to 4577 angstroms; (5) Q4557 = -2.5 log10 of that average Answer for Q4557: -0.040 mag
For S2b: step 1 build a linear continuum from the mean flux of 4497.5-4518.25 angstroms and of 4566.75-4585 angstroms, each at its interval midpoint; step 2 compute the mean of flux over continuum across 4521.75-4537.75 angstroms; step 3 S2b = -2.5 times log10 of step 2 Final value 0.06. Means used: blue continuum 9.31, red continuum 8.45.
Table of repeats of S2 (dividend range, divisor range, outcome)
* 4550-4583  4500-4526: 0.95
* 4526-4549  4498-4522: 0.94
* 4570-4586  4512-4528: 0.95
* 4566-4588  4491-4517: 0.93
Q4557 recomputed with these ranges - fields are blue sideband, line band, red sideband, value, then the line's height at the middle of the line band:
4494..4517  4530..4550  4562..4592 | 0.03 mag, 8.94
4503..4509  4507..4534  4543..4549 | 0.06 mag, 9.38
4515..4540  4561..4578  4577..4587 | -0.02 mag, 8.55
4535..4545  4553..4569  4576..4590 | -0.04 mag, 8.66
